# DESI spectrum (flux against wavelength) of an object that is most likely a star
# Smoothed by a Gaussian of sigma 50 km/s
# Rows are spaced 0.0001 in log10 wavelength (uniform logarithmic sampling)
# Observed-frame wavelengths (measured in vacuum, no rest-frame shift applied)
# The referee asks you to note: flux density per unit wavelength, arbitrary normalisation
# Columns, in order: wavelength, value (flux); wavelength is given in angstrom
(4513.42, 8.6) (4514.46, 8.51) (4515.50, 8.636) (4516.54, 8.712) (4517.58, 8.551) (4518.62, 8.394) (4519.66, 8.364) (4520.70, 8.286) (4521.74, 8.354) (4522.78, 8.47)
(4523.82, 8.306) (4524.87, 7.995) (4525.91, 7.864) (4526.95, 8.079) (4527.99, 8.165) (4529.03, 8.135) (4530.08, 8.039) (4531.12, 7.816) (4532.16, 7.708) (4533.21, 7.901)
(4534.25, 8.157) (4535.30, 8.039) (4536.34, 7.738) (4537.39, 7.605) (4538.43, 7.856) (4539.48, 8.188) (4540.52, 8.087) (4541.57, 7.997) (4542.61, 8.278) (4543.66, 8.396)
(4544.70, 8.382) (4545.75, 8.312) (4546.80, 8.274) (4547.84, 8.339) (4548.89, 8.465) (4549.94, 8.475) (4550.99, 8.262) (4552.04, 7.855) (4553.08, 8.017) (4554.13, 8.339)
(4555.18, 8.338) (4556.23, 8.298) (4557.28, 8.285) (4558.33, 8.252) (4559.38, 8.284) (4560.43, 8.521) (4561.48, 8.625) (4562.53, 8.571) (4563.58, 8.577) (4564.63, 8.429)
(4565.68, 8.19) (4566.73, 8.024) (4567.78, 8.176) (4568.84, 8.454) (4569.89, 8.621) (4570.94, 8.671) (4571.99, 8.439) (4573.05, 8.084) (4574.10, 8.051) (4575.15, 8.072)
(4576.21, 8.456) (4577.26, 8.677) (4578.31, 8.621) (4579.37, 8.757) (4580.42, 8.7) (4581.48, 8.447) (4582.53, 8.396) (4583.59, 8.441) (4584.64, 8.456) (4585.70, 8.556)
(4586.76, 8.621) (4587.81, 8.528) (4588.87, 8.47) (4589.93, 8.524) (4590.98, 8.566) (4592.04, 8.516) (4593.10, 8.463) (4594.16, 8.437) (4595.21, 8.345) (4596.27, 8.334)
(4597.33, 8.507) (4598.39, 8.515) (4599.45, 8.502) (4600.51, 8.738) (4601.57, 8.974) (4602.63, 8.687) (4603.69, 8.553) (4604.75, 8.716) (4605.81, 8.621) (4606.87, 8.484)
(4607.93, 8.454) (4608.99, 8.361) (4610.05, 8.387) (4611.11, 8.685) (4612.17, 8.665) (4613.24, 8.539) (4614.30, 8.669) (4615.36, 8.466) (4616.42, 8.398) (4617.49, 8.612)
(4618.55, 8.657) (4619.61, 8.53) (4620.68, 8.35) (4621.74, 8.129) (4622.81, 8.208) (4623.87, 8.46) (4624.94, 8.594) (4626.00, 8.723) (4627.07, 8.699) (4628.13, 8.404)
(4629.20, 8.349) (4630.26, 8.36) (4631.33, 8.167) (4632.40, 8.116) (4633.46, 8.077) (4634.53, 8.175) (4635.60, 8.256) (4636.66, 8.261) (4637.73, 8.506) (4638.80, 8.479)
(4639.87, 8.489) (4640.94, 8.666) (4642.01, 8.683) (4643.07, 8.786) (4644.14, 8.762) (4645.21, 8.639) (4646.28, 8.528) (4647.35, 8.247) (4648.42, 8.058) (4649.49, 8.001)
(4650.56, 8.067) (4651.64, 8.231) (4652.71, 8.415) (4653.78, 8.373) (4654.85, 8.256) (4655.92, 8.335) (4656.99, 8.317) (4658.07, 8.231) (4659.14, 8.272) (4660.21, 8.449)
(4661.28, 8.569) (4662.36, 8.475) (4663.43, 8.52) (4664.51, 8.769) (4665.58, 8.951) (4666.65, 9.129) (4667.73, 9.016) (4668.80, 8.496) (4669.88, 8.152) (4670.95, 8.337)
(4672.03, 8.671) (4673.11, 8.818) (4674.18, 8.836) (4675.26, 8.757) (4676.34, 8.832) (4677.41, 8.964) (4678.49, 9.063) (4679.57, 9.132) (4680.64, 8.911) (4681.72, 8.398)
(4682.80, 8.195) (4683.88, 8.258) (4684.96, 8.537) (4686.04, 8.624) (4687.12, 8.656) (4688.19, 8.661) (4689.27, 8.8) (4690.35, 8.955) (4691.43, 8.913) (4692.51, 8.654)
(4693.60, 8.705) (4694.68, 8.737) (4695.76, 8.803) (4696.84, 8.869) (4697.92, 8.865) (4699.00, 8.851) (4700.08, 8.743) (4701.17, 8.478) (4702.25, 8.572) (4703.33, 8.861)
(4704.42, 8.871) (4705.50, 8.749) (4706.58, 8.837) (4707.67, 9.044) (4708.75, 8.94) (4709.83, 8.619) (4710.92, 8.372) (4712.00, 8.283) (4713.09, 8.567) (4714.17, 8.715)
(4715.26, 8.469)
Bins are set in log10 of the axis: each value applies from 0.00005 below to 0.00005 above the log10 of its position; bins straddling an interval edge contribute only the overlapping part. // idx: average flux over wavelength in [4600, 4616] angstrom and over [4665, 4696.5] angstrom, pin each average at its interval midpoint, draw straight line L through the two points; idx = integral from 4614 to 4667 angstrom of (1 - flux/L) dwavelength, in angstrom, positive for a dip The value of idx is 1.4 angstrom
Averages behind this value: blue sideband 8.6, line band 8.43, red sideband 8.72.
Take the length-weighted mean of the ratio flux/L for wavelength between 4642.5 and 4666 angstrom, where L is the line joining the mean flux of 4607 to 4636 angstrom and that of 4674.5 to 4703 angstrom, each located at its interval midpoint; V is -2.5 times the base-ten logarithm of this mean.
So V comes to 0.02 mag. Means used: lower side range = 8.43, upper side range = 8.73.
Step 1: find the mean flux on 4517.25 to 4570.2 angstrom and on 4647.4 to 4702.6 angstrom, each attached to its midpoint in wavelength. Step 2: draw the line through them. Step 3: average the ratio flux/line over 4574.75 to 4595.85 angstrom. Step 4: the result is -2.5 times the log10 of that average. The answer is -0.02 mag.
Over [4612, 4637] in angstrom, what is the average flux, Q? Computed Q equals 8.41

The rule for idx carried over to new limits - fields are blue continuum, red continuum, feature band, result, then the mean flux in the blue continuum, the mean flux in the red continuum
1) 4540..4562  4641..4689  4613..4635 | 0.13 angstrom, 8.29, 8.56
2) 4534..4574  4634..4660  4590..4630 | -0.91 angstrom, 8.26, 8.38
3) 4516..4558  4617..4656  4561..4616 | -1.36 angstrom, 8.18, 8.4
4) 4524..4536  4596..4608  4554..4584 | -0.31 angstrom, 7.99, 8.6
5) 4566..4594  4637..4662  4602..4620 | -0.28 angstrom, 8.45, 8.4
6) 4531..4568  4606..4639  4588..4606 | -0.44 angstrom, 8.2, 8.43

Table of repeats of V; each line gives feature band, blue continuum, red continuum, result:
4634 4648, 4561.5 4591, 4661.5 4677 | 0.02 mag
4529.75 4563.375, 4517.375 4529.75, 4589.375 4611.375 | 0.02 mag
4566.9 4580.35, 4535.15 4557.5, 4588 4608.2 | -0.01 mag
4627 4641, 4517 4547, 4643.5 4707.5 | 0.02 mag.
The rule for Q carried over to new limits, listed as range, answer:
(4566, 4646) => 8.48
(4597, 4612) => 8.59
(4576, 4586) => 8.56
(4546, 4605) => 8.44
